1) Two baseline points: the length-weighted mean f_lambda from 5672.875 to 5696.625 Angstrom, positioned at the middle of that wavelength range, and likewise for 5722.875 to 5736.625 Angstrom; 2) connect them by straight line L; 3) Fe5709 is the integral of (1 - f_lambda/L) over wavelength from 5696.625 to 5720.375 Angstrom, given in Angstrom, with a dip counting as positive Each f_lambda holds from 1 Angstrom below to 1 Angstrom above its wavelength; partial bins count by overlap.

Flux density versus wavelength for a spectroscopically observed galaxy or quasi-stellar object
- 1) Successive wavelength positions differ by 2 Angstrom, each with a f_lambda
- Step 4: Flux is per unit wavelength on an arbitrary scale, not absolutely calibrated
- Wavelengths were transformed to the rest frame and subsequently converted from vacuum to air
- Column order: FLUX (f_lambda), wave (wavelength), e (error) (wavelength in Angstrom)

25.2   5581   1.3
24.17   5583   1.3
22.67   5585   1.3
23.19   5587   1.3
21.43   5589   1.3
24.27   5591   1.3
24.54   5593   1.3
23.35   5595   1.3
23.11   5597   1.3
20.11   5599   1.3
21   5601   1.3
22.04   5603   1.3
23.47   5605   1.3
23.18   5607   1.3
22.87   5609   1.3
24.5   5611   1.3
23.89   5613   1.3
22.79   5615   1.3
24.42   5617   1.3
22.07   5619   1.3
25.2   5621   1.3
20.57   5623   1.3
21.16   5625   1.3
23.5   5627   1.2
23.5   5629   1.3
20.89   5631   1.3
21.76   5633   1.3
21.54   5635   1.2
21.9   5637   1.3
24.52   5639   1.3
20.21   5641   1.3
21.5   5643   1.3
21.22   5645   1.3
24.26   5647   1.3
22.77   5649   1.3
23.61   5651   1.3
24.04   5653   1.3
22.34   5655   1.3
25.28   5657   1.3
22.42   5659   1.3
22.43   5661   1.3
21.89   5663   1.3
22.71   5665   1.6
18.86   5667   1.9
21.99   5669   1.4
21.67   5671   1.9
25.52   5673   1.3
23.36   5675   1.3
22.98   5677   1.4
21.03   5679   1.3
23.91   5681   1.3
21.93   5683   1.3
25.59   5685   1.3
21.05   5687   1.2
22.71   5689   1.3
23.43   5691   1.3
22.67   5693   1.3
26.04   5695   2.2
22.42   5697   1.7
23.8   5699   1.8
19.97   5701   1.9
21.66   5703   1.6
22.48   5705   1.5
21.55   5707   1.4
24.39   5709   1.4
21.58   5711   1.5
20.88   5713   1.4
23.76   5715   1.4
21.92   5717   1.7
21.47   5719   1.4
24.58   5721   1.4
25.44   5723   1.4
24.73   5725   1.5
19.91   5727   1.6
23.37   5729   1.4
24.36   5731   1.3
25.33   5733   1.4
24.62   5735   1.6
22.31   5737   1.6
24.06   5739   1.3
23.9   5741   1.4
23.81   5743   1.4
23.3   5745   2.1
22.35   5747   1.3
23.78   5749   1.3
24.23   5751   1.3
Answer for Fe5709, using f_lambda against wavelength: 1.4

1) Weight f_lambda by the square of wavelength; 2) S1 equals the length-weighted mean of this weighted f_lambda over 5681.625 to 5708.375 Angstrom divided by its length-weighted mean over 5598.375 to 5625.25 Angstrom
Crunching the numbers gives 1.0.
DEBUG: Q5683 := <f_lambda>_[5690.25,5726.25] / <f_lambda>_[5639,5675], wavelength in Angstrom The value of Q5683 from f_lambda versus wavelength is 1.01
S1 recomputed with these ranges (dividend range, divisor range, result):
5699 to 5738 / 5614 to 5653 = 1.05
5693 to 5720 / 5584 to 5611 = 1.02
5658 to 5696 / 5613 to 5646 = 1.04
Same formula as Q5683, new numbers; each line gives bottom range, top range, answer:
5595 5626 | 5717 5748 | 1.04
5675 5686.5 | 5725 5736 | 1.03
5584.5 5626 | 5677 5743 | 1.01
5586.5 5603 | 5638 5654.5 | 1.01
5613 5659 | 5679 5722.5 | 1.00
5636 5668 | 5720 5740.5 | 1.06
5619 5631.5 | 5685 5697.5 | 1.03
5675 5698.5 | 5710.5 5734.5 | 1.00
